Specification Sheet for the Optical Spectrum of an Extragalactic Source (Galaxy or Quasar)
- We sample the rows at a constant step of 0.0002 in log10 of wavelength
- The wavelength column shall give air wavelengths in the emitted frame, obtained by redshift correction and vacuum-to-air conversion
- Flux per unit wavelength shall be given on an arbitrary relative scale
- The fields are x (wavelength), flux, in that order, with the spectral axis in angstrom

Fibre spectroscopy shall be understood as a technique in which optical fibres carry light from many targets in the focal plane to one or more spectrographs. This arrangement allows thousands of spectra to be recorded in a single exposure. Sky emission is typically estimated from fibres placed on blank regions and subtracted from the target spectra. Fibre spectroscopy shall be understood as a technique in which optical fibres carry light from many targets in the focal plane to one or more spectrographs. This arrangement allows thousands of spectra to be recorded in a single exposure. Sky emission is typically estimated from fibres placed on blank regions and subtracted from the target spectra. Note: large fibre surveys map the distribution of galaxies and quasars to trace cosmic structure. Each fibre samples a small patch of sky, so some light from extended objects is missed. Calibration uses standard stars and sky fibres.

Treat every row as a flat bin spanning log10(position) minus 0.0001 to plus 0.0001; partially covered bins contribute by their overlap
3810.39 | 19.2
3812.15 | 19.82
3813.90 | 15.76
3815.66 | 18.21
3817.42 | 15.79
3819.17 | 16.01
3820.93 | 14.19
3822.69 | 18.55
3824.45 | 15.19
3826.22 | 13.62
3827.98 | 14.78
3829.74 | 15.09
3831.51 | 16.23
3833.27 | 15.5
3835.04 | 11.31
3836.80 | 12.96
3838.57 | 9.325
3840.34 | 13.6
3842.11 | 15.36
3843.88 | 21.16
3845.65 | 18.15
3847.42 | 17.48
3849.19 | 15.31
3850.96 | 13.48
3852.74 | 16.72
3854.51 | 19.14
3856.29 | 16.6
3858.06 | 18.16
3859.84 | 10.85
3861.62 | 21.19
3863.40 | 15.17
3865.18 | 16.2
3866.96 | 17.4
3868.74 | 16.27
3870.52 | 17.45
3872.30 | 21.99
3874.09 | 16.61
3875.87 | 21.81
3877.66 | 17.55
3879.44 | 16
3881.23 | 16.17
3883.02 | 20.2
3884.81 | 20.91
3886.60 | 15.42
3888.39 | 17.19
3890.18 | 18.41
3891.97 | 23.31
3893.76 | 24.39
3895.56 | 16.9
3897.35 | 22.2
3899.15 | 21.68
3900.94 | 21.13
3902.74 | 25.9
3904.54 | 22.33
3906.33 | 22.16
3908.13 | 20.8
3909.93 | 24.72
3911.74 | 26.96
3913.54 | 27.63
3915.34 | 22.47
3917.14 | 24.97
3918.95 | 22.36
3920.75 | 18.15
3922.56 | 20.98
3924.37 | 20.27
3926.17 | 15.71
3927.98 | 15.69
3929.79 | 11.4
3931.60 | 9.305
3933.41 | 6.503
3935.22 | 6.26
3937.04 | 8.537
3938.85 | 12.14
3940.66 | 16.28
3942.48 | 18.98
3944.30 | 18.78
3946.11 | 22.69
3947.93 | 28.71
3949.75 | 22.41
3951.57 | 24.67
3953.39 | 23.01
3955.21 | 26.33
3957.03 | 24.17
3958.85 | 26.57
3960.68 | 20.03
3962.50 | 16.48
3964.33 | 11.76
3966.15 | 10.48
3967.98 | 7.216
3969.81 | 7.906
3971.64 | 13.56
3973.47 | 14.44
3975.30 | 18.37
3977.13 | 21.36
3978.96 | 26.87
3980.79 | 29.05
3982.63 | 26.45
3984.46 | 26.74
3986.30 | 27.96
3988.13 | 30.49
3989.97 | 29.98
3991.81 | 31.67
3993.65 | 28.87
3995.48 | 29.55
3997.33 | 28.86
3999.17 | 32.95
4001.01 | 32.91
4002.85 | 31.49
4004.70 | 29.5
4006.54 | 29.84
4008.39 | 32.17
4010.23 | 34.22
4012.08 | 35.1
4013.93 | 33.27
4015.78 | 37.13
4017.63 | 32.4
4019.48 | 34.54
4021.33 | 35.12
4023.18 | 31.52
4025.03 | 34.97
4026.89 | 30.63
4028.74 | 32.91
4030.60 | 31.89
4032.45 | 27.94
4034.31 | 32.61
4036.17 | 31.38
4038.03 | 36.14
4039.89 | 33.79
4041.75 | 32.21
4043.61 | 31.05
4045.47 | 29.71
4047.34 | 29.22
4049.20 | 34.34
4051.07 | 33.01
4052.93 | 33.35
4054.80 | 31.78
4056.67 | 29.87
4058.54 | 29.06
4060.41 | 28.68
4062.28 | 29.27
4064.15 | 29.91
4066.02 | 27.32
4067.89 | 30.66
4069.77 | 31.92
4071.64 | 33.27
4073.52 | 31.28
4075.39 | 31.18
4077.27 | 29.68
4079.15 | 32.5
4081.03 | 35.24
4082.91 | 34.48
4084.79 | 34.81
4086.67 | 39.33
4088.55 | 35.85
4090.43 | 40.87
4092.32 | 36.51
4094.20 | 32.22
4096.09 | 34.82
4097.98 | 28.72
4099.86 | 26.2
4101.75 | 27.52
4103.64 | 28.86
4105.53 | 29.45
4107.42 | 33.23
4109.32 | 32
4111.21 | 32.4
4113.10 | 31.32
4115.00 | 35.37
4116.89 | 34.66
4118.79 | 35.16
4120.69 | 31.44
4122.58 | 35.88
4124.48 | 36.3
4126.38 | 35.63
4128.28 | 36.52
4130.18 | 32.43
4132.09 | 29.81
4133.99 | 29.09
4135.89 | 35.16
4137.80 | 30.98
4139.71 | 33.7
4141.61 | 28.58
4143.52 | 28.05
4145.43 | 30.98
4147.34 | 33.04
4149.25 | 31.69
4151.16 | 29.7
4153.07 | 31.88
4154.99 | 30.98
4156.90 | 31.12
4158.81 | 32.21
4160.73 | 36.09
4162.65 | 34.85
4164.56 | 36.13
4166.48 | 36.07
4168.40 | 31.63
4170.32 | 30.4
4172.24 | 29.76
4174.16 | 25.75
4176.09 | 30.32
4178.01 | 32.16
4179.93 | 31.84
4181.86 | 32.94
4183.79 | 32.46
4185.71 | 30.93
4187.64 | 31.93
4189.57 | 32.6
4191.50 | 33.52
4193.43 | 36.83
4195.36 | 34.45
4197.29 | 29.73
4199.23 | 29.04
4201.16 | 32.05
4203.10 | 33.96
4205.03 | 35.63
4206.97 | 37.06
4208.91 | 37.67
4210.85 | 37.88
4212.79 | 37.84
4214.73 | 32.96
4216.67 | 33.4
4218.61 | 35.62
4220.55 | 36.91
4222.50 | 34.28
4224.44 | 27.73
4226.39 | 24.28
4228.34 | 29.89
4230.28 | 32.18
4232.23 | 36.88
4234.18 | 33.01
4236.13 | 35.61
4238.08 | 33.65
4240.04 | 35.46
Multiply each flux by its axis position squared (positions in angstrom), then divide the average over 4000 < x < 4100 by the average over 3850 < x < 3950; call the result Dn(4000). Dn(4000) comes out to 1.88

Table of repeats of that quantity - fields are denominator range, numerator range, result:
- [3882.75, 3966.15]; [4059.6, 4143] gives 1.81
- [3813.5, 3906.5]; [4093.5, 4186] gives 2.11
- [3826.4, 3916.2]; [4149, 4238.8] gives 2.10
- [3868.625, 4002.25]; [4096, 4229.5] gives 1.75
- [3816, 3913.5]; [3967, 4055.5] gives 1.76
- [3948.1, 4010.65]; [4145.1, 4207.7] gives 1.46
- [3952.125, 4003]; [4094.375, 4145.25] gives 1.47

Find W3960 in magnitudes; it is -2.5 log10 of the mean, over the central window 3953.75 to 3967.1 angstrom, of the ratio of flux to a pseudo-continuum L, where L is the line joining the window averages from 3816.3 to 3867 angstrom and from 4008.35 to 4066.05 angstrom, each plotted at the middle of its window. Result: 0.29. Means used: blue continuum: 15.7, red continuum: 32.1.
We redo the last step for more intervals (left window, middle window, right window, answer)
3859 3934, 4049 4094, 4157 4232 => -0.19 mag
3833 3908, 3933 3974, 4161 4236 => 0.27 mag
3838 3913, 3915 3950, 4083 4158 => 0.28 mag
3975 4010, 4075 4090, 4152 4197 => -0.13 mag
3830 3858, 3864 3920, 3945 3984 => -0.18 mag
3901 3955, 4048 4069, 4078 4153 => -0.07 mag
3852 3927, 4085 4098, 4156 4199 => -0.25 mag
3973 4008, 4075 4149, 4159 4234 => -0.06 mag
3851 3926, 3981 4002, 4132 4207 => -0.22 mag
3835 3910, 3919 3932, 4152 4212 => 0.24 mag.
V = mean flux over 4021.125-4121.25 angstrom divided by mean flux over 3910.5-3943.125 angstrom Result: 1.90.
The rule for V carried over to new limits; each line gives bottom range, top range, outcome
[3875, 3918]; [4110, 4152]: 1.53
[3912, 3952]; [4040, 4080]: 1.72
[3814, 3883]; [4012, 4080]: 1.96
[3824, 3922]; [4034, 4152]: 1.74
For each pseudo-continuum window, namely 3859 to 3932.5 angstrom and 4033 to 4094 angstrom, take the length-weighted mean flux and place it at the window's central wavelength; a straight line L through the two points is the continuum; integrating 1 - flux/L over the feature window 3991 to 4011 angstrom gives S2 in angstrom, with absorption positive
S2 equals -2.5 angstrom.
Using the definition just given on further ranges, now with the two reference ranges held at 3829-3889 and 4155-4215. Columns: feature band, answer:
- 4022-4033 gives -2.9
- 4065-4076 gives -1.4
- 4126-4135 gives -0.6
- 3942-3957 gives -1.5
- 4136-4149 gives -0.1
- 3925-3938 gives 6.1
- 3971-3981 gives 1.0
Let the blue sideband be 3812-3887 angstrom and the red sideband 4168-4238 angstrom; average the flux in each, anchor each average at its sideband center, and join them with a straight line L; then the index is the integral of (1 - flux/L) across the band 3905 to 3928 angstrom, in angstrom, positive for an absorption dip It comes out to -2.9 angstrom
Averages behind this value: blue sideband 16.5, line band 22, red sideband 32.8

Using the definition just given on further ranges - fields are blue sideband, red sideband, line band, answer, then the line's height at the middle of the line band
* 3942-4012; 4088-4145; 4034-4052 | -2.6 angstrom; 28.2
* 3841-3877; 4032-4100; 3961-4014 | 3.7 angstrom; 26.6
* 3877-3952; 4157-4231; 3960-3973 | 5.6 angstrom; 21.8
